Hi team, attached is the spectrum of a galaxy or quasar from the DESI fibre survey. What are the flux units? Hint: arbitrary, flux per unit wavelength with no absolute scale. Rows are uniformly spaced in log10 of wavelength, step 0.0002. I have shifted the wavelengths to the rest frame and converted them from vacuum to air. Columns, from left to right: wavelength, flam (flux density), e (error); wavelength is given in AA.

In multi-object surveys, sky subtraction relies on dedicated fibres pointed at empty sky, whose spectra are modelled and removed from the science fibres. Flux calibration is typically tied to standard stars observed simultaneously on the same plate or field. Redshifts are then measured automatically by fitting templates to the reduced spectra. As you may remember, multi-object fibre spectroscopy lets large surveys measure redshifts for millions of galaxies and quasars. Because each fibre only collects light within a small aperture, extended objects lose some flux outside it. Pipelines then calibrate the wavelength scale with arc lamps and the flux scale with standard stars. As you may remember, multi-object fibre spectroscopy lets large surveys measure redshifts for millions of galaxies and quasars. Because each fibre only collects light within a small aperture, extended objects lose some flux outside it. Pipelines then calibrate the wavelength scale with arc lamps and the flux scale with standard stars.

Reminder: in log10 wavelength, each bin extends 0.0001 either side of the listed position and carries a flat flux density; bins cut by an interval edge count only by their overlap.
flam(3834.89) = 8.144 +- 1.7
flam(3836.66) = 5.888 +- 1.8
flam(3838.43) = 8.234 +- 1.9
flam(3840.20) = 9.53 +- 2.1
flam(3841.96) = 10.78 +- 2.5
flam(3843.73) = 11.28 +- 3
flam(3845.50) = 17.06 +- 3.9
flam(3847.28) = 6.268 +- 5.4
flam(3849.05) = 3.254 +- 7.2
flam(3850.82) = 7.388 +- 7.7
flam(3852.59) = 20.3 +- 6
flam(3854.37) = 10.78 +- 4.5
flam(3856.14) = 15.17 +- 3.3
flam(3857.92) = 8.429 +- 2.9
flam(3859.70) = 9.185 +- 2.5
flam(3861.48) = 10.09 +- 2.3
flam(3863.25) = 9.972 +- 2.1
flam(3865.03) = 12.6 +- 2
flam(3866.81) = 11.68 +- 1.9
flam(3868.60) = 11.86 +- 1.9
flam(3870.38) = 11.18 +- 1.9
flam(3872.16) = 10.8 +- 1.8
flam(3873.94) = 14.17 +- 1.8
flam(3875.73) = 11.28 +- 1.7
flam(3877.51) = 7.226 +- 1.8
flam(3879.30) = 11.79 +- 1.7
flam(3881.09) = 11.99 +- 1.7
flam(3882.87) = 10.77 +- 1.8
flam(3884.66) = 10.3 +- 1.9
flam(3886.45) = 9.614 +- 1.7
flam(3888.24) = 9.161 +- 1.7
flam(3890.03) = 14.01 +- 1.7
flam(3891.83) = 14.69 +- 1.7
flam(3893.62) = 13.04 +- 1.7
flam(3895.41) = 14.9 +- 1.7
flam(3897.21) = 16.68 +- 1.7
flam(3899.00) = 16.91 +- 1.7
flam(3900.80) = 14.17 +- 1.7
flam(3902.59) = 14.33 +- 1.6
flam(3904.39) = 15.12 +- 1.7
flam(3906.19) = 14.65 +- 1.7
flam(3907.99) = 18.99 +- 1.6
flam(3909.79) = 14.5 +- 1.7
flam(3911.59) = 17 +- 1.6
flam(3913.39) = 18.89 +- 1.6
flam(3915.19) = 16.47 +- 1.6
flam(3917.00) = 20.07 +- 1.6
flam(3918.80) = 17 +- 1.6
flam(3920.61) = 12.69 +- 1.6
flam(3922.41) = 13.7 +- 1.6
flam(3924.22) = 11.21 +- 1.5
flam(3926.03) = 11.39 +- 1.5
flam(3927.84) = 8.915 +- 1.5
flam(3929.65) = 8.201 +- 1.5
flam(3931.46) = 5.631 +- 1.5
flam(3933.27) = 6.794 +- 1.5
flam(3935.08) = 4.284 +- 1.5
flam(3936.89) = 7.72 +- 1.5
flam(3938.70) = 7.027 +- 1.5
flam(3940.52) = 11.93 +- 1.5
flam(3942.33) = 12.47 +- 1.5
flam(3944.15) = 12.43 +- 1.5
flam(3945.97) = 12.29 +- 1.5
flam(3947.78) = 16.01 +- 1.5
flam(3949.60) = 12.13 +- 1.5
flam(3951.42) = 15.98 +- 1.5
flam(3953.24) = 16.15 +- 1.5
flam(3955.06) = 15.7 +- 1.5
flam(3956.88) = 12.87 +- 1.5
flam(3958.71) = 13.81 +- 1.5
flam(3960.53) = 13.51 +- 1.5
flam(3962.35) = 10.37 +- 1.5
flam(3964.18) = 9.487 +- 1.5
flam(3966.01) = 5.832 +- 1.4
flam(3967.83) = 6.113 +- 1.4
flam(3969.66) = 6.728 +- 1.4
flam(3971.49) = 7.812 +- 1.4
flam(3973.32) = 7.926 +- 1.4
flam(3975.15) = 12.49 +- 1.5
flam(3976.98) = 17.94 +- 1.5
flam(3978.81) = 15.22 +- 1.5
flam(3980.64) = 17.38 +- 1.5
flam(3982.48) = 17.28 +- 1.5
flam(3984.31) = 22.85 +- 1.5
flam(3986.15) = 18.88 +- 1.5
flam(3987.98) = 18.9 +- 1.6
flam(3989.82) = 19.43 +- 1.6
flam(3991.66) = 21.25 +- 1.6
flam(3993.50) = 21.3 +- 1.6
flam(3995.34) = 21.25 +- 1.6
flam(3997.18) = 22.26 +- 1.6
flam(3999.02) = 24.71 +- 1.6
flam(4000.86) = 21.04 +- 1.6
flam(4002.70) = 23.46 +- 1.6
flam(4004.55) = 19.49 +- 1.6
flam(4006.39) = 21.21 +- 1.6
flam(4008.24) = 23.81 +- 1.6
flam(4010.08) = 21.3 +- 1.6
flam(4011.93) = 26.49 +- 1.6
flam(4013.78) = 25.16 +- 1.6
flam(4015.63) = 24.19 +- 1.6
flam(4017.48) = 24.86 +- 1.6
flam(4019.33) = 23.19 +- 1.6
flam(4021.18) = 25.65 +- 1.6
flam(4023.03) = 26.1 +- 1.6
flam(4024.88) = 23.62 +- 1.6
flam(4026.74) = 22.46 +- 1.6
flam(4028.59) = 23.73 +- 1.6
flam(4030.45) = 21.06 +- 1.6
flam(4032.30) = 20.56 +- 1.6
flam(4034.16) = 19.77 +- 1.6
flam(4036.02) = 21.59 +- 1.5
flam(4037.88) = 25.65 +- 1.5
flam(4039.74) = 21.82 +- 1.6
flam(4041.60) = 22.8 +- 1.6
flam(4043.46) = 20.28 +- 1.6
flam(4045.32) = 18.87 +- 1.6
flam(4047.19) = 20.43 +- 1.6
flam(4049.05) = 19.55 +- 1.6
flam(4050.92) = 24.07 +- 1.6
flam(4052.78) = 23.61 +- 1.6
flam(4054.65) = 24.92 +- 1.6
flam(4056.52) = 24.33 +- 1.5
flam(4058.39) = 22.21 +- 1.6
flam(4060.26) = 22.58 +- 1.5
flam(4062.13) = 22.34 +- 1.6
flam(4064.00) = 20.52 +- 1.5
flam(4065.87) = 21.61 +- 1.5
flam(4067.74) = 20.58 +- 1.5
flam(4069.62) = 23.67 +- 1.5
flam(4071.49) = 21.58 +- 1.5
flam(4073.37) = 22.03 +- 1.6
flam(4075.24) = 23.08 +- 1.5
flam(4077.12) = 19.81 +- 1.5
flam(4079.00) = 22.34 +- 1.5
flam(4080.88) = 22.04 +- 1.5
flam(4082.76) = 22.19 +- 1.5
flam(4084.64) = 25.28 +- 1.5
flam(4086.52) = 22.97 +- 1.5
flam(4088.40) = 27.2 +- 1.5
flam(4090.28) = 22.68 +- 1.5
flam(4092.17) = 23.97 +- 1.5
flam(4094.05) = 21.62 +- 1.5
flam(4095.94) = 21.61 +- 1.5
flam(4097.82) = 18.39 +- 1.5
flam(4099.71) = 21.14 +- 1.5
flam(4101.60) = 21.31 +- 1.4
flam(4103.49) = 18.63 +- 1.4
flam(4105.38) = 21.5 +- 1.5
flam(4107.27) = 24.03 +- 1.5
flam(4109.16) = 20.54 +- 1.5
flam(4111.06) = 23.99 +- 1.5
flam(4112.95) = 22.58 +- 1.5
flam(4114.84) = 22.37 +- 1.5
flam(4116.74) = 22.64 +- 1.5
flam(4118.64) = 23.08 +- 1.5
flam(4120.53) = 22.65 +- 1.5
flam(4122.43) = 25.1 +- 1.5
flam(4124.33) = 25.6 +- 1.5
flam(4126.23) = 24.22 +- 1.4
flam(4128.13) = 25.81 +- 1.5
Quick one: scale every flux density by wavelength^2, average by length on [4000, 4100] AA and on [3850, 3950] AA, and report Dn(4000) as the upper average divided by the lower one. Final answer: 2.0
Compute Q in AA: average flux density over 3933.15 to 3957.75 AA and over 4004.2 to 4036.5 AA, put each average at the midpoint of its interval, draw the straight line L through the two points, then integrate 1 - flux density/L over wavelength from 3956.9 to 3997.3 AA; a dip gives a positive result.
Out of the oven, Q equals 5.3 AA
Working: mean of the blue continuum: 11.9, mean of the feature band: 14.7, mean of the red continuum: 23.1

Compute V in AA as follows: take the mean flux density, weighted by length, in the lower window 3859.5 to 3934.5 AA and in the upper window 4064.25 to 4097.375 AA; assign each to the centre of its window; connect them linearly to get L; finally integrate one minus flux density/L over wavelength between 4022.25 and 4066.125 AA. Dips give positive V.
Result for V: -3.7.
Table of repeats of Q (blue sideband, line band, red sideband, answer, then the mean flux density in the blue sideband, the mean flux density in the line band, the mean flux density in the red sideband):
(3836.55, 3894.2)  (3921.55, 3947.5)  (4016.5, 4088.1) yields 9.40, 11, 9.72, 22.5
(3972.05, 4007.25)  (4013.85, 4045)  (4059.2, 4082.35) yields -3.85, 19.1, 22.9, 21.9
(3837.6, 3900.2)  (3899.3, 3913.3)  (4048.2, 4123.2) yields -2.49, 11.5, 15.8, 22.4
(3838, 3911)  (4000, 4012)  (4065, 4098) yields -2.20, 12.1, 22.1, 22.5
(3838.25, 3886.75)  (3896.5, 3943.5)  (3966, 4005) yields 2.21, 10.9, 12.9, 17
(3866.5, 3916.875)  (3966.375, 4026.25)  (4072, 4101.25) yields -3.60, 13.6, 19.6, 22.4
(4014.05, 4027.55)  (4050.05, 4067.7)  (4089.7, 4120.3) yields 0.35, 24.4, 22.8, 21.9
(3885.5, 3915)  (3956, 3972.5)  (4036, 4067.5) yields 7.63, 14.8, 9.59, 22.2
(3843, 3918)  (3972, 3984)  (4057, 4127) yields 1.67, 12.8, 14.9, 22.4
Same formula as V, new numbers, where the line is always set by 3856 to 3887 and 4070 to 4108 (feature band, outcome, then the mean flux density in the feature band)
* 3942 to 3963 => 1.93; 13.7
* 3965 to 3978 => 5.51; 9.32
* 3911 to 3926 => -2.56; 15.6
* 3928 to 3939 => 5.75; 6.75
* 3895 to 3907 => -2.73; 15.3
